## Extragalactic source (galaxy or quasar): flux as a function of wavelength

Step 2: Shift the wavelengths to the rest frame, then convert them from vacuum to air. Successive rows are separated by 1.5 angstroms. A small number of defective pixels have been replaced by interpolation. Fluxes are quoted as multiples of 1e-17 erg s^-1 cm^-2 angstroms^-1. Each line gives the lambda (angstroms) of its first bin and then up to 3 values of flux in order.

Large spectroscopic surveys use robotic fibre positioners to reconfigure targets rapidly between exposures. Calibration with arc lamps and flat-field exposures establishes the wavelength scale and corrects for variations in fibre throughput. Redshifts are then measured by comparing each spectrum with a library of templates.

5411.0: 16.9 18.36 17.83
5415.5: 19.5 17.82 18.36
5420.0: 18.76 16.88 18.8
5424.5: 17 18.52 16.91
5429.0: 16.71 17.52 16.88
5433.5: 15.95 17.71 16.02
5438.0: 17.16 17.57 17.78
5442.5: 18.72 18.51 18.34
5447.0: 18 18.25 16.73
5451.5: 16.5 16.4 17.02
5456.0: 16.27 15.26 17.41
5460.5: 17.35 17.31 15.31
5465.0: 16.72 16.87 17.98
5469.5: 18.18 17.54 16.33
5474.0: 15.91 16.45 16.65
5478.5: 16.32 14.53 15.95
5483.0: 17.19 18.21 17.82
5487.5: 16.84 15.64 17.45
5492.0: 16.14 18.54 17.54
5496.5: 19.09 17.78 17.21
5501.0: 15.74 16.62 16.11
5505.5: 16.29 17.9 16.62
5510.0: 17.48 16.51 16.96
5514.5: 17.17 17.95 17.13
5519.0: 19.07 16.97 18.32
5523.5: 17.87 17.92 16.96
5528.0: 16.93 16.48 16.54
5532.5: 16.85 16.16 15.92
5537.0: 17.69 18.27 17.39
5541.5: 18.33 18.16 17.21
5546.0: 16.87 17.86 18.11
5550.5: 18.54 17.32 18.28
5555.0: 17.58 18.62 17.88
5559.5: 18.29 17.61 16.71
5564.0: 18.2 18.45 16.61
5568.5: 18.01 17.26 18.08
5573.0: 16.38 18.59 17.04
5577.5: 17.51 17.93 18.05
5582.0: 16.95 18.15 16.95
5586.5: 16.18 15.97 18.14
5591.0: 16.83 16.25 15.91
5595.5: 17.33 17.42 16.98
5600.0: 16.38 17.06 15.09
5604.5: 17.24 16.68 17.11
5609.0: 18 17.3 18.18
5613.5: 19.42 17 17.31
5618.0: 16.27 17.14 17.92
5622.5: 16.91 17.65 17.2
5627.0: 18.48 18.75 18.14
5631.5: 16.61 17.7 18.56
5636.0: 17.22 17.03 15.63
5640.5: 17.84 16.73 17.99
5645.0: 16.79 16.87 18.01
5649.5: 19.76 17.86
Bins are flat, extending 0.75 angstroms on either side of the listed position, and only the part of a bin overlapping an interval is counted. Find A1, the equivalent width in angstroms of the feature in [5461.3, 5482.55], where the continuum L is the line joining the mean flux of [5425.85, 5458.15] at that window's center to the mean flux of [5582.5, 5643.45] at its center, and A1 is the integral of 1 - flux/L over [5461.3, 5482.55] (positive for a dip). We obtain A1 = 0.77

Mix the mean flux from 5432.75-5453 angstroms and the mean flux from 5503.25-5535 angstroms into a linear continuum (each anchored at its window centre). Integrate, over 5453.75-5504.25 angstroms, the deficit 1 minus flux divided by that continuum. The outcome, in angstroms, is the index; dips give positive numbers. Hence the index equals 1.3 angstroms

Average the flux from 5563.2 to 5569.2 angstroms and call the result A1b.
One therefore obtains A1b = 17.8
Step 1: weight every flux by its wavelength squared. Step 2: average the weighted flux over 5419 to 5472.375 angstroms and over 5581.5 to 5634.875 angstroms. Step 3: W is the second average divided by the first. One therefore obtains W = 1.06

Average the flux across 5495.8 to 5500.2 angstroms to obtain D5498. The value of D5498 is 18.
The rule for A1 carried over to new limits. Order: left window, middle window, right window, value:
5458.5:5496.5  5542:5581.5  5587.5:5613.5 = -1.7 angstroms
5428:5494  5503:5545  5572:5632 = -0.3 angstroms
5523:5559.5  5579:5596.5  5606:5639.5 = 0.5 angstroms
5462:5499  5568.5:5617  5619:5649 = 0.3 angstroms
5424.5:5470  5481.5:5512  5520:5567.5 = 0.4 angstroms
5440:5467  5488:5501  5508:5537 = -0.1 angstroms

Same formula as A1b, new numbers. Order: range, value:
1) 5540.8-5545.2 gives 17.9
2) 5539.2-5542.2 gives 17.9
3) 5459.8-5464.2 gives 16.7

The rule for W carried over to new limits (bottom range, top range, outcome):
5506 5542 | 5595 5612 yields 1.01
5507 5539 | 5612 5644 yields 1.06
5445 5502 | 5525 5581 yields 1.06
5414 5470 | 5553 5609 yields 1.05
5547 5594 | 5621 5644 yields 1.02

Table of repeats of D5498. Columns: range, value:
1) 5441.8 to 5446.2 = 18.5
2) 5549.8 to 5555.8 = 17.9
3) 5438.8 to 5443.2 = 18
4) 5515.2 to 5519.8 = 18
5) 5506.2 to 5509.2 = 17.3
